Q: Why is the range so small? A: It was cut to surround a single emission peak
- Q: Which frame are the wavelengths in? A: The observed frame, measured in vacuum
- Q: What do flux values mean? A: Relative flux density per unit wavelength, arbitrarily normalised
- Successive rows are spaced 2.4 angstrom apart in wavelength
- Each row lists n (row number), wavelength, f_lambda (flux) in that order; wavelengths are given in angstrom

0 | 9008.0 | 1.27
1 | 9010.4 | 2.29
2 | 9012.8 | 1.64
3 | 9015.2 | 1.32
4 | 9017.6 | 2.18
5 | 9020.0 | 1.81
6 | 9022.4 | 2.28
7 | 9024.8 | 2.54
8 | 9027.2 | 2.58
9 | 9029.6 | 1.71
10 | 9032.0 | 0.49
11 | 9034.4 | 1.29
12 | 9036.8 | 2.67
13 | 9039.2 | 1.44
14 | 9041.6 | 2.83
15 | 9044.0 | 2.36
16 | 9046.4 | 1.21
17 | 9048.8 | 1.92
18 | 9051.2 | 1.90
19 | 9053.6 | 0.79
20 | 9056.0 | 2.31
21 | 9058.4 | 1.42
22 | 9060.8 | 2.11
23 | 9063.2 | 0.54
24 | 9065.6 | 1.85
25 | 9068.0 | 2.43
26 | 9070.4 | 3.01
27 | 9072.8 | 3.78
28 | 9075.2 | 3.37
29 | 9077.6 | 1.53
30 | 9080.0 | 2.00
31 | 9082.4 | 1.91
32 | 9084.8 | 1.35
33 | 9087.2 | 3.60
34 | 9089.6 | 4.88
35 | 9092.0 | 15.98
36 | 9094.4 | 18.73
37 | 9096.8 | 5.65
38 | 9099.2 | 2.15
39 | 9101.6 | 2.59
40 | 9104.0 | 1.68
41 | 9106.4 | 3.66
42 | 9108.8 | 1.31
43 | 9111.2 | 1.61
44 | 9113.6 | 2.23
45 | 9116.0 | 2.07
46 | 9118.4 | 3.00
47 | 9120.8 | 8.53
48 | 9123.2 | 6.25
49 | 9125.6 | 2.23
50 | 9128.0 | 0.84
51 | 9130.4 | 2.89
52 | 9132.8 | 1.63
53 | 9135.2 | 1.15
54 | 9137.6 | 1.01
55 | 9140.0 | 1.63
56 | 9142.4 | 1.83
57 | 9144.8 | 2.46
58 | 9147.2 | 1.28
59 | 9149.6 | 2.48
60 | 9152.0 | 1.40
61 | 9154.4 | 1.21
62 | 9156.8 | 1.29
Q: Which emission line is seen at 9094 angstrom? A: H-alpha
